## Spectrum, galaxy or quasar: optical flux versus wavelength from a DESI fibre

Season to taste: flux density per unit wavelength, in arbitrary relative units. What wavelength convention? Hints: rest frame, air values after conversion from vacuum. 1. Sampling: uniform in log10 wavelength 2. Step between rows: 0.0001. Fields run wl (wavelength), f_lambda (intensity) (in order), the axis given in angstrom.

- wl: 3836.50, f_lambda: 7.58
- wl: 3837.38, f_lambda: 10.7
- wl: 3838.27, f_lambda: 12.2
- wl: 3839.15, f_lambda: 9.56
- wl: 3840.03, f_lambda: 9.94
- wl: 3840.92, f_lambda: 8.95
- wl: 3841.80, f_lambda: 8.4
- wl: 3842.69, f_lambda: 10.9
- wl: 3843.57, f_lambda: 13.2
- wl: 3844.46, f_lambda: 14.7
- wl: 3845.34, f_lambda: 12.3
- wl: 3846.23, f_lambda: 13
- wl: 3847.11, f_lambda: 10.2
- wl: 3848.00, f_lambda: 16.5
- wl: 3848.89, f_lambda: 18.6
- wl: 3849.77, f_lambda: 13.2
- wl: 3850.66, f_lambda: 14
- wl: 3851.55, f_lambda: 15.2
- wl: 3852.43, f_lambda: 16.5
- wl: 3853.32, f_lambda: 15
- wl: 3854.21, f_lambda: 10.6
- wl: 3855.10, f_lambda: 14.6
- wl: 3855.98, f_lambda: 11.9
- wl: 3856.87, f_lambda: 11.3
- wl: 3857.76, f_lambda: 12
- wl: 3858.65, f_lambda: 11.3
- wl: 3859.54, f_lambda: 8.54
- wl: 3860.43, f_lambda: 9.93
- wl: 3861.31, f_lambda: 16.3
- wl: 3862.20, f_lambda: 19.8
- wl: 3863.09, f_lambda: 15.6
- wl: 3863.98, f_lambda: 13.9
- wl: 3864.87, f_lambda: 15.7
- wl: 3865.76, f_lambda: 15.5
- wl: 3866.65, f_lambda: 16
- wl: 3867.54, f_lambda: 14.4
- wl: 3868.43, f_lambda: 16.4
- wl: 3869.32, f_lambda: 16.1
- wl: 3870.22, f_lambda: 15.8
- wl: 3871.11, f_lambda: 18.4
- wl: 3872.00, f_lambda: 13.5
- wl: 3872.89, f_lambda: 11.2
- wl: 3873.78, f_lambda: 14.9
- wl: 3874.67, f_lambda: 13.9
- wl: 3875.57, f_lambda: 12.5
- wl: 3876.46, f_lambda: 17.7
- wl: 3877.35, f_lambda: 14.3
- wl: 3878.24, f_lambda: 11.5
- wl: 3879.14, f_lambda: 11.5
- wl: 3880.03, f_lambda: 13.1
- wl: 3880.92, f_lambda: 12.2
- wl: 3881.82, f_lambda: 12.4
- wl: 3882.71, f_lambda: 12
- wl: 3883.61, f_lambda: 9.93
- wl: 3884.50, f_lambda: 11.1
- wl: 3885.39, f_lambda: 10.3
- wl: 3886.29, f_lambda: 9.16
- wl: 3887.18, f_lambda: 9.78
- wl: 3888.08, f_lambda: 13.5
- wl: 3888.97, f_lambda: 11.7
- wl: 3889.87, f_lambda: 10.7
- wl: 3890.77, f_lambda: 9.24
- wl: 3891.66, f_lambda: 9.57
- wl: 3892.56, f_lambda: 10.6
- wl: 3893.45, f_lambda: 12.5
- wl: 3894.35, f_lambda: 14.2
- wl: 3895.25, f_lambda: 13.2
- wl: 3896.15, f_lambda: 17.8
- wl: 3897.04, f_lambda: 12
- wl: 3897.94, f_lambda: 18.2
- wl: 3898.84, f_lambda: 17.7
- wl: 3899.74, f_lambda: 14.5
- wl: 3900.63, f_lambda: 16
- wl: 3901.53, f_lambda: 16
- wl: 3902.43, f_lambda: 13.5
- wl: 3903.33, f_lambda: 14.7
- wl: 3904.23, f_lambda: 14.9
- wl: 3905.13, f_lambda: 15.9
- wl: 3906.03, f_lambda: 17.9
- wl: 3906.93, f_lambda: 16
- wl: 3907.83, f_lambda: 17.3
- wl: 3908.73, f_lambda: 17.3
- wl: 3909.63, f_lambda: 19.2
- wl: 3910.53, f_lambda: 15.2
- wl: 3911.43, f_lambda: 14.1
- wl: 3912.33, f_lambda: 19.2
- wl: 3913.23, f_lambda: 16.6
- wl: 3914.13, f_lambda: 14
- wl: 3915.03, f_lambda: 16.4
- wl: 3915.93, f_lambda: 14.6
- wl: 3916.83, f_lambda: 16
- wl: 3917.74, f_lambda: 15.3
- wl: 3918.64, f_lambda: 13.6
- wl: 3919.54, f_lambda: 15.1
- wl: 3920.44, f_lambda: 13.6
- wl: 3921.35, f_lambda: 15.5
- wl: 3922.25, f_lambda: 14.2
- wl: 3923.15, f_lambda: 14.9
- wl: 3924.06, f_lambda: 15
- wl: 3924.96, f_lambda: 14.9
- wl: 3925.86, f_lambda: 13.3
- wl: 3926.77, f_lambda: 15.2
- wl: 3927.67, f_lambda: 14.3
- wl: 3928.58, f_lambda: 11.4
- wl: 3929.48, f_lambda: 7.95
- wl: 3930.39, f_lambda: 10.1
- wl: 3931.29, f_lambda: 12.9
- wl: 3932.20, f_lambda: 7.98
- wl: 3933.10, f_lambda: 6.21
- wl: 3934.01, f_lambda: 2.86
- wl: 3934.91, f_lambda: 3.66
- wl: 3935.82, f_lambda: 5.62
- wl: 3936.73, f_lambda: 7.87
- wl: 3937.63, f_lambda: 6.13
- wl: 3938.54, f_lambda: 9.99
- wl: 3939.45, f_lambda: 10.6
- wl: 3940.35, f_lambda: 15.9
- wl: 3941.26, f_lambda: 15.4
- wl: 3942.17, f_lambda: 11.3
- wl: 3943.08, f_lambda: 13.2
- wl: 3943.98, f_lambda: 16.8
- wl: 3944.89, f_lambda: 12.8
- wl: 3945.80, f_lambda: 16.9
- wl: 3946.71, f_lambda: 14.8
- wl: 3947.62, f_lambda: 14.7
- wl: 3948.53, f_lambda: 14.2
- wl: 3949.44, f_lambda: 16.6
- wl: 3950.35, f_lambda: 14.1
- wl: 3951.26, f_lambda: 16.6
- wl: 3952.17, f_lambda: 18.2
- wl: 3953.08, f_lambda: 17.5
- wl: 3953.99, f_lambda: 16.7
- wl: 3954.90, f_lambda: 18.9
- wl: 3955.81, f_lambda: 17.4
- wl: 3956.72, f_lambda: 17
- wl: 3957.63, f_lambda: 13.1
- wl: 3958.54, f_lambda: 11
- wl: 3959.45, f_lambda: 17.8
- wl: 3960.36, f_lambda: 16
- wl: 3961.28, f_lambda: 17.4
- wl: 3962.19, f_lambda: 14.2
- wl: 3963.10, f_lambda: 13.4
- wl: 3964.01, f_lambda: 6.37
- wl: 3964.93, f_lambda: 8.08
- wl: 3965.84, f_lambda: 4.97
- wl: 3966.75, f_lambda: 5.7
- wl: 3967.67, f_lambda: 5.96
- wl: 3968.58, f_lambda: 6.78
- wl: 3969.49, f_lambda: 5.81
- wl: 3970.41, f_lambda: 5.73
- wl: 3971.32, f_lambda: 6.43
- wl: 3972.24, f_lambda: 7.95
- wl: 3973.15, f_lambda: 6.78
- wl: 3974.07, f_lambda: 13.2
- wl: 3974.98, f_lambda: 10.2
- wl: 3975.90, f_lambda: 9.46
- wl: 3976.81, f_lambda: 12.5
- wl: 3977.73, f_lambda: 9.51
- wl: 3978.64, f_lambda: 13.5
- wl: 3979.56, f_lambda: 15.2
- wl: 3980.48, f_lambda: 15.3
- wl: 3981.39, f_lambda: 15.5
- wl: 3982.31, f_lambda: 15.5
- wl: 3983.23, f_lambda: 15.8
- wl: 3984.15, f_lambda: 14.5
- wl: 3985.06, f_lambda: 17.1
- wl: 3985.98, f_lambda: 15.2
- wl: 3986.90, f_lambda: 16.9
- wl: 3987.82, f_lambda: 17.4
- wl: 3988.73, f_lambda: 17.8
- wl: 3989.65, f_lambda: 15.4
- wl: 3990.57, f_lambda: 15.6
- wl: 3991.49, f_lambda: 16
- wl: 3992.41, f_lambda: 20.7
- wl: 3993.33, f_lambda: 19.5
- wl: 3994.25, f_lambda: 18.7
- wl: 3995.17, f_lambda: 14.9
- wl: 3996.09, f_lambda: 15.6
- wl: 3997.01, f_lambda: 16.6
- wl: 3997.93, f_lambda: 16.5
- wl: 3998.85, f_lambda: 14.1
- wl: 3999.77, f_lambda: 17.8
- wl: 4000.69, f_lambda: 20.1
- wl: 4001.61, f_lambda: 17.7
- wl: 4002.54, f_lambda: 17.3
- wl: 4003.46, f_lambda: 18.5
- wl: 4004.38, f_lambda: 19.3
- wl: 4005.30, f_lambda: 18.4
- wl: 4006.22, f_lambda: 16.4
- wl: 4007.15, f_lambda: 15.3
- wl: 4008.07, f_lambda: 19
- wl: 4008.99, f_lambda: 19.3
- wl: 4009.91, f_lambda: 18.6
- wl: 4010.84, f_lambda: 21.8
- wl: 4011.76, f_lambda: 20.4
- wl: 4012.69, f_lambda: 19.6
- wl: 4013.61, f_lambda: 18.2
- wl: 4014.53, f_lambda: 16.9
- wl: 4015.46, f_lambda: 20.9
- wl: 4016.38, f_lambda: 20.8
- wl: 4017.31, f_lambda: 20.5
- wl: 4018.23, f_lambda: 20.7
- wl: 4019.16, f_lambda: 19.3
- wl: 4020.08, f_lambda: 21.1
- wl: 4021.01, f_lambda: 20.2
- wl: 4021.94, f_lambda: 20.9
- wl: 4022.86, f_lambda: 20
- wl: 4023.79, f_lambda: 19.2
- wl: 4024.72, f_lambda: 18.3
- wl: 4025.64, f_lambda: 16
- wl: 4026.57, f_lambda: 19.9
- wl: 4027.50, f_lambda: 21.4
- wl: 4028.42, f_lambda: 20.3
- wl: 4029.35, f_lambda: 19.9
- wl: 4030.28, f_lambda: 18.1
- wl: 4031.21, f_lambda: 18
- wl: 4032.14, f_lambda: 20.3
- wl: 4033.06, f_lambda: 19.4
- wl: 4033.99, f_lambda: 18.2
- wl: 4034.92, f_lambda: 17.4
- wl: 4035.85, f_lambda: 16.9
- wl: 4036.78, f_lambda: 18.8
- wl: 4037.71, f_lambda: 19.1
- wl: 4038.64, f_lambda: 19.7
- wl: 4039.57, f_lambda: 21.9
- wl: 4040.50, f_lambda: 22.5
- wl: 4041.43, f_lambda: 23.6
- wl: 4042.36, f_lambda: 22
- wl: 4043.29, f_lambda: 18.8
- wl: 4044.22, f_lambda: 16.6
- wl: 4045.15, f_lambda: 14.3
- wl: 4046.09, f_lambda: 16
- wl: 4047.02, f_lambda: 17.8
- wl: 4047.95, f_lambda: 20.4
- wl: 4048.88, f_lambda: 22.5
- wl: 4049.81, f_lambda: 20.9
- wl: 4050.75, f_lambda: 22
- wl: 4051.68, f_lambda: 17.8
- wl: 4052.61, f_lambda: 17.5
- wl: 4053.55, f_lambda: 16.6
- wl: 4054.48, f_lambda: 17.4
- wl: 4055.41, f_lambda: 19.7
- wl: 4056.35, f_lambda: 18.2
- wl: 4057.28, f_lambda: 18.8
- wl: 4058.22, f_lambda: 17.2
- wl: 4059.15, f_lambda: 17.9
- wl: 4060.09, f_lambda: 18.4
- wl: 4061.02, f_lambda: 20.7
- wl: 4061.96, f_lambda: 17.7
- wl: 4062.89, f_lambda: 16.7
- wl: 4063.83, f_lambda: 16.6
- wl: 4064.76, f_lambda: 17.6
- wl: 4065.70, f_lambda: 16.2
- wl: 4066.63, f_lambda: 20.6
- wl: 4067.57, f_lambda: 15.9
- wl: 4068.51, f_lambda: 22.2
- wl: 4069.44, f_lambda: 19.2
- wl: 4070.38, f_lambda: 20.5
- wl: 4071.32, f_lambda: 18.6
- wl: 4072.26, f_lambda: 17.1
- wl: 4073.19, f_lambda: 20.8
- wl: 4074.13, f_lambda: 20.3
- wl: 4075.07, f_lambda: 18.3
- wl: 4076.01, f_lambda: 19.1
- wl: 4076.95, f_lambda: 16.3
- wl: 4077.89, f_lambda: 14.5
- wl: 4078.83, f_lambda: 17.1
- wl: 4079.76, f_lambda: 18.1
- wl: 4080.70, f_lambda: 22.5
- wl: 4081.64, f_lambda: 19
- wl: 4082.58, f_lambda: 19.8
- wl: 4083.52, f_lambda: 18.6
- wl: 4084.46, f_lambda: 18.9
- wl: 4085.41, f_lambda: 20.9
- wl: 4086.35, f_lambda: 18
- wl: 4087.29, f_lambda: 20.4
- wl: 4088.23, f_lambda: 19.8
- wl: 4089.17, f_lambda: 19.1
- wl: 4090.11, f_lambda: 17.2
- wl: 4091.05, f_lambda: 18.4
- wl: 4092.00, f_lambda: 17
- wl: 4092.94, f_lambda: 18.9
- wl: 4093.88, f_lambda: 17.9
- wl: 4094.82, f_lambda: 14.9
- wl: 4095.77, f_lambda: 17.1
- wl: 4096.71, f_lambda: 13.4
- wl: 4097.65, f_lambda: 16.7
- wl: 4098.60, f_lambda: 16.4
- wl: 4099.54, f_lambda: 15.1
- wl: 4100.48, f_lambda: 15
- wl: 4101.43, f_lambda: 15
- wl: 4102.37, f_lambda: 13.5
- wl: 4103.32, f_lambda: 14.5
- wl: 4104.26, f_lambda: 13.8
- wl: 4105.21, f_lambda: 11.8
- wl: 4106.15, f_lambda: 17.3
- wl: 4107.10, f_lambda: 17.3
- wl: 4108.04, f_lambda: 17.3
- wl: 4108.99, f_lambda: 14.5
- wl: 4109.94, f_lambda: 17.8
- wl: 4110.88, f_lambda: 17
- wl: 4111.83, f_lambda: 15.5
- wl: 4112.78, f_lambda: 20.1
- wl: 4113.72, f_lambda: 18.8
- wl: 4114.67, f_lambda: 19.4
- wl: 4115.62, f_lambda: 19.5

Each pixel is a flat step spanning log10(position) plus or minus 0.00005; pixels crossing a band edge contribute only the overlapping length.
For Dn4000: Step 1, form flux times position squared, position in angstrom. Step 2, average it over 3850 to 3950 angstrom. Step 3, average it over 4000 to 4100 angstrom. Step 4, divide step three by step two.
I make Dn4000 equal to 1.50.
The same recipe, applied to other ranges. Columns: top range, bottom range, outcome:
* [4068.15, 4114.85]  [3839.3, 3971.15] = 1.46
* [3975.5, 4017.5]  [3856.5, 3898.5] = 1.37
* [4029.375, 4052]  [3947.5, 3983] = 1.61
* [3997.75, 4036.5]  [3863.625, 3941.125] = 1.50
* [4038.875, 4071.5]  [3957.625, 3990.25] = 1.63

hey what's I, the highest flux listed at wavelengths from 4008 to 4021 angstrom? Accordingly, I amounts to 21.8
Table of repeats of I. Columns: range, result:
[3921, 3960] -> 18.9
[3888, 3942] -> 19.2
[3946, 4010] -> 20.7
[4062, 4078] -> 22.2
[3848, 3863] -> 19.8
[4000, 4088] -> 23.6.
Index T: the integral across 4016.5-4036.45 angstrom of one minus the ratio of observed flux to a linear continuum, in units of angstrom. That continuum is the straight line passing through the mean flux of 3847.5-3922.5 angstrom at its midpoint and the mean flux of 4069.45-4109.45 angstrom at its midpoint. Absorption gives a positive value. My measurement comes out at -3.6 angstrom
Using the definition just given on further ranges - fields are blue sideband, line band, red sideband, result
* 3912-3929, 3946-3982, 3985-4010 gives 8.3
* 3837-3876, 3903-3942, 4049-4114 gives 4.0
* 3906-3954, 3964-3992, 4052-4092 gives 6.5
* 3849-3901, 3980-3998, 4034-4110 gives -0.4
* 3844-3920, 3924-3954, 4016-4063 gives 6.9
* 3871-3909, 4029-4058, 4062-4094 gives -2.3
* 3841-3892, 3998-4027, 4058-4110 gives -4.9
